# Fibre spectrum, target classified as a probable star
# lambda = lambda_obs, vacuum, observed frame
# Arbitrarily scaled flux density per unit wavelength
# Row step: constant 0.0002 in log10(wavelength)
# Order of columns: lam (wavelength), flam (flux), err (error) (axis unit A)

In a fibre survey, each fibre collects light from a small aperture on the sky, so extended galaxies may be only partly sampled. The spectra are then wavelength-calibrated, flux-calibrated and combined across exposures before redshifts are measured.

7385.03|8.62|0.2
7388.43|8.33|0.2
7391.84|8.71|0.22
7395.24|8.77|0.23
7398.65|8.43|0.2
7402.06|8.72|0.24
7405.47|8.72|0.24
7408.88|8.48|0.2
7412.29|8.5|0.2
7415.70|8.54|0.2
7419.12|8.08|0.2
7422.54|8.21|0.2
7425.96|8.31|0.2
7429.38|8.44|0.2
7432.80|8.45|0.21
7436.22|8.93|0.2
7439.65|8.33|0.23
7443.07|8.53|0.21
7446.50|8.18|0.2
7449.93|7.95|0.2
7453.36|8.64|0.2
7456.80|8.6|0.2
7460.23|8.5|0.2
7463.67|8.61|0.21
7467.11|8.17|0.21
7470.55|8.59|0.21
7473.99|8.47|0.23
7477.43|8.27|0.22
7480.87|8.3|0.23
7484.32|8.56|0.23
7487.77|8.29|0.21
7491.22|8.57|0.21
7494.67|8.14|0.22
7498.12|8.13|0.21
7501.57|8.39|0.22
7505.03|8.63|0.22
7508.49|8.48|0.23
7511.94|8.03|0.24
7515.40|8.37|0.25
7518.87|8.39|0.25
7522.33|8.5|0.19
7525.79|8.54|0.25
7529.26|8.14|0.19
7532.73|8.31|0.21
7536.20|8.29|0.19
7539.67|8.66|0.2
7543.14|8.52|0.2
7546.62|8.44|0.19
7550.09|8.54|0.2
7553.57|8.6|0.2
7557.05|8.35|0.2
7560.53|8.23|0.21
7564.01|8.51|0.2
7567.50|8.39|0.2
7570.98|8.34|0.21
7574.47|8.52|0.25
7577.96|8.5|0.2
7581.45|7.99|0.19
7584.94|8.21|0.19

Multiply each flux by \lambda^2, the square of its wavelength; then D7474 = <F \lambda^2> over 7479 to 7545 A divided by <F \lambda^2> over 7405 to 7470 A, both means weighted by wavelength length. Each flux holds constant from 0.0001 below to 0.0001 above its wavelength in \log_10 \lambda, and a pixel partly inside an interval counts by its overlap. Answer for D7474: 1.01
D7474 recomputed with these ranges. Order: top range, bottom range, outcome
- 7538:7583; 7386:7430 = 1.04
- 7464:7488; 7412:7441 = 1.01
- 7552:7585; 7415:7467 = 1.03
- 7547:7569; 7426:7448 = 1.03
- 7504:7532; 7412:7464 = 1.02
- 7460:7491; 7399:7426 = 1.01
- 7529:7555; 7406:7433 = 1.04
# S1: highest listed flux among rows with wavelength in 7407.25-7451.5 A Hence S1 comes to 8.93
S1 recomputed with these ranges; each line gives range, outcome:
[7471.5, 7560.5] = 8.66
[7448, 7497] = 8.64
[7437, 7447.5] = 8.53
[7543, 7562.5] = 8.6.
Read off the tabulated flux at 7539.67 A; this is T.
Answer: 8.66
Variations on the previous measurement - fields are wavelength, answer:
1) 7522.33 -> 8.5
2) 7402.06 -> 8.72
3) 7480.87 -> 8.3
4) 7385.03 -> 8.62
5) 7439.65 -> 8.33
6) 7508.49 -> 8.48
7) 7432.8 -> 8.45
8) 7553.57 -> 8.6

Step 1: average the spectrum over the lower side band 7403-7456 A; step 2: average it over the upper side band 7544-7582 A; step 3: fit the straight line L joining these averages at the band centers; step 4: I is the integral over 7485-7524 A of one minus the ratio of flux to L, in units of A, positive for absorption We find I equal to 0.27 A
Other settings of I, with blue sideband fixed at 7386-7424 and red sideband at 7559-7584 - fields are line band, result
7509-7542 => 0.1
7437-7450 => 0.2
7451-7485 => -0.1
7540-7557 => -0.3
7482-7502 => 0.2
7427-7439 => -0.1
